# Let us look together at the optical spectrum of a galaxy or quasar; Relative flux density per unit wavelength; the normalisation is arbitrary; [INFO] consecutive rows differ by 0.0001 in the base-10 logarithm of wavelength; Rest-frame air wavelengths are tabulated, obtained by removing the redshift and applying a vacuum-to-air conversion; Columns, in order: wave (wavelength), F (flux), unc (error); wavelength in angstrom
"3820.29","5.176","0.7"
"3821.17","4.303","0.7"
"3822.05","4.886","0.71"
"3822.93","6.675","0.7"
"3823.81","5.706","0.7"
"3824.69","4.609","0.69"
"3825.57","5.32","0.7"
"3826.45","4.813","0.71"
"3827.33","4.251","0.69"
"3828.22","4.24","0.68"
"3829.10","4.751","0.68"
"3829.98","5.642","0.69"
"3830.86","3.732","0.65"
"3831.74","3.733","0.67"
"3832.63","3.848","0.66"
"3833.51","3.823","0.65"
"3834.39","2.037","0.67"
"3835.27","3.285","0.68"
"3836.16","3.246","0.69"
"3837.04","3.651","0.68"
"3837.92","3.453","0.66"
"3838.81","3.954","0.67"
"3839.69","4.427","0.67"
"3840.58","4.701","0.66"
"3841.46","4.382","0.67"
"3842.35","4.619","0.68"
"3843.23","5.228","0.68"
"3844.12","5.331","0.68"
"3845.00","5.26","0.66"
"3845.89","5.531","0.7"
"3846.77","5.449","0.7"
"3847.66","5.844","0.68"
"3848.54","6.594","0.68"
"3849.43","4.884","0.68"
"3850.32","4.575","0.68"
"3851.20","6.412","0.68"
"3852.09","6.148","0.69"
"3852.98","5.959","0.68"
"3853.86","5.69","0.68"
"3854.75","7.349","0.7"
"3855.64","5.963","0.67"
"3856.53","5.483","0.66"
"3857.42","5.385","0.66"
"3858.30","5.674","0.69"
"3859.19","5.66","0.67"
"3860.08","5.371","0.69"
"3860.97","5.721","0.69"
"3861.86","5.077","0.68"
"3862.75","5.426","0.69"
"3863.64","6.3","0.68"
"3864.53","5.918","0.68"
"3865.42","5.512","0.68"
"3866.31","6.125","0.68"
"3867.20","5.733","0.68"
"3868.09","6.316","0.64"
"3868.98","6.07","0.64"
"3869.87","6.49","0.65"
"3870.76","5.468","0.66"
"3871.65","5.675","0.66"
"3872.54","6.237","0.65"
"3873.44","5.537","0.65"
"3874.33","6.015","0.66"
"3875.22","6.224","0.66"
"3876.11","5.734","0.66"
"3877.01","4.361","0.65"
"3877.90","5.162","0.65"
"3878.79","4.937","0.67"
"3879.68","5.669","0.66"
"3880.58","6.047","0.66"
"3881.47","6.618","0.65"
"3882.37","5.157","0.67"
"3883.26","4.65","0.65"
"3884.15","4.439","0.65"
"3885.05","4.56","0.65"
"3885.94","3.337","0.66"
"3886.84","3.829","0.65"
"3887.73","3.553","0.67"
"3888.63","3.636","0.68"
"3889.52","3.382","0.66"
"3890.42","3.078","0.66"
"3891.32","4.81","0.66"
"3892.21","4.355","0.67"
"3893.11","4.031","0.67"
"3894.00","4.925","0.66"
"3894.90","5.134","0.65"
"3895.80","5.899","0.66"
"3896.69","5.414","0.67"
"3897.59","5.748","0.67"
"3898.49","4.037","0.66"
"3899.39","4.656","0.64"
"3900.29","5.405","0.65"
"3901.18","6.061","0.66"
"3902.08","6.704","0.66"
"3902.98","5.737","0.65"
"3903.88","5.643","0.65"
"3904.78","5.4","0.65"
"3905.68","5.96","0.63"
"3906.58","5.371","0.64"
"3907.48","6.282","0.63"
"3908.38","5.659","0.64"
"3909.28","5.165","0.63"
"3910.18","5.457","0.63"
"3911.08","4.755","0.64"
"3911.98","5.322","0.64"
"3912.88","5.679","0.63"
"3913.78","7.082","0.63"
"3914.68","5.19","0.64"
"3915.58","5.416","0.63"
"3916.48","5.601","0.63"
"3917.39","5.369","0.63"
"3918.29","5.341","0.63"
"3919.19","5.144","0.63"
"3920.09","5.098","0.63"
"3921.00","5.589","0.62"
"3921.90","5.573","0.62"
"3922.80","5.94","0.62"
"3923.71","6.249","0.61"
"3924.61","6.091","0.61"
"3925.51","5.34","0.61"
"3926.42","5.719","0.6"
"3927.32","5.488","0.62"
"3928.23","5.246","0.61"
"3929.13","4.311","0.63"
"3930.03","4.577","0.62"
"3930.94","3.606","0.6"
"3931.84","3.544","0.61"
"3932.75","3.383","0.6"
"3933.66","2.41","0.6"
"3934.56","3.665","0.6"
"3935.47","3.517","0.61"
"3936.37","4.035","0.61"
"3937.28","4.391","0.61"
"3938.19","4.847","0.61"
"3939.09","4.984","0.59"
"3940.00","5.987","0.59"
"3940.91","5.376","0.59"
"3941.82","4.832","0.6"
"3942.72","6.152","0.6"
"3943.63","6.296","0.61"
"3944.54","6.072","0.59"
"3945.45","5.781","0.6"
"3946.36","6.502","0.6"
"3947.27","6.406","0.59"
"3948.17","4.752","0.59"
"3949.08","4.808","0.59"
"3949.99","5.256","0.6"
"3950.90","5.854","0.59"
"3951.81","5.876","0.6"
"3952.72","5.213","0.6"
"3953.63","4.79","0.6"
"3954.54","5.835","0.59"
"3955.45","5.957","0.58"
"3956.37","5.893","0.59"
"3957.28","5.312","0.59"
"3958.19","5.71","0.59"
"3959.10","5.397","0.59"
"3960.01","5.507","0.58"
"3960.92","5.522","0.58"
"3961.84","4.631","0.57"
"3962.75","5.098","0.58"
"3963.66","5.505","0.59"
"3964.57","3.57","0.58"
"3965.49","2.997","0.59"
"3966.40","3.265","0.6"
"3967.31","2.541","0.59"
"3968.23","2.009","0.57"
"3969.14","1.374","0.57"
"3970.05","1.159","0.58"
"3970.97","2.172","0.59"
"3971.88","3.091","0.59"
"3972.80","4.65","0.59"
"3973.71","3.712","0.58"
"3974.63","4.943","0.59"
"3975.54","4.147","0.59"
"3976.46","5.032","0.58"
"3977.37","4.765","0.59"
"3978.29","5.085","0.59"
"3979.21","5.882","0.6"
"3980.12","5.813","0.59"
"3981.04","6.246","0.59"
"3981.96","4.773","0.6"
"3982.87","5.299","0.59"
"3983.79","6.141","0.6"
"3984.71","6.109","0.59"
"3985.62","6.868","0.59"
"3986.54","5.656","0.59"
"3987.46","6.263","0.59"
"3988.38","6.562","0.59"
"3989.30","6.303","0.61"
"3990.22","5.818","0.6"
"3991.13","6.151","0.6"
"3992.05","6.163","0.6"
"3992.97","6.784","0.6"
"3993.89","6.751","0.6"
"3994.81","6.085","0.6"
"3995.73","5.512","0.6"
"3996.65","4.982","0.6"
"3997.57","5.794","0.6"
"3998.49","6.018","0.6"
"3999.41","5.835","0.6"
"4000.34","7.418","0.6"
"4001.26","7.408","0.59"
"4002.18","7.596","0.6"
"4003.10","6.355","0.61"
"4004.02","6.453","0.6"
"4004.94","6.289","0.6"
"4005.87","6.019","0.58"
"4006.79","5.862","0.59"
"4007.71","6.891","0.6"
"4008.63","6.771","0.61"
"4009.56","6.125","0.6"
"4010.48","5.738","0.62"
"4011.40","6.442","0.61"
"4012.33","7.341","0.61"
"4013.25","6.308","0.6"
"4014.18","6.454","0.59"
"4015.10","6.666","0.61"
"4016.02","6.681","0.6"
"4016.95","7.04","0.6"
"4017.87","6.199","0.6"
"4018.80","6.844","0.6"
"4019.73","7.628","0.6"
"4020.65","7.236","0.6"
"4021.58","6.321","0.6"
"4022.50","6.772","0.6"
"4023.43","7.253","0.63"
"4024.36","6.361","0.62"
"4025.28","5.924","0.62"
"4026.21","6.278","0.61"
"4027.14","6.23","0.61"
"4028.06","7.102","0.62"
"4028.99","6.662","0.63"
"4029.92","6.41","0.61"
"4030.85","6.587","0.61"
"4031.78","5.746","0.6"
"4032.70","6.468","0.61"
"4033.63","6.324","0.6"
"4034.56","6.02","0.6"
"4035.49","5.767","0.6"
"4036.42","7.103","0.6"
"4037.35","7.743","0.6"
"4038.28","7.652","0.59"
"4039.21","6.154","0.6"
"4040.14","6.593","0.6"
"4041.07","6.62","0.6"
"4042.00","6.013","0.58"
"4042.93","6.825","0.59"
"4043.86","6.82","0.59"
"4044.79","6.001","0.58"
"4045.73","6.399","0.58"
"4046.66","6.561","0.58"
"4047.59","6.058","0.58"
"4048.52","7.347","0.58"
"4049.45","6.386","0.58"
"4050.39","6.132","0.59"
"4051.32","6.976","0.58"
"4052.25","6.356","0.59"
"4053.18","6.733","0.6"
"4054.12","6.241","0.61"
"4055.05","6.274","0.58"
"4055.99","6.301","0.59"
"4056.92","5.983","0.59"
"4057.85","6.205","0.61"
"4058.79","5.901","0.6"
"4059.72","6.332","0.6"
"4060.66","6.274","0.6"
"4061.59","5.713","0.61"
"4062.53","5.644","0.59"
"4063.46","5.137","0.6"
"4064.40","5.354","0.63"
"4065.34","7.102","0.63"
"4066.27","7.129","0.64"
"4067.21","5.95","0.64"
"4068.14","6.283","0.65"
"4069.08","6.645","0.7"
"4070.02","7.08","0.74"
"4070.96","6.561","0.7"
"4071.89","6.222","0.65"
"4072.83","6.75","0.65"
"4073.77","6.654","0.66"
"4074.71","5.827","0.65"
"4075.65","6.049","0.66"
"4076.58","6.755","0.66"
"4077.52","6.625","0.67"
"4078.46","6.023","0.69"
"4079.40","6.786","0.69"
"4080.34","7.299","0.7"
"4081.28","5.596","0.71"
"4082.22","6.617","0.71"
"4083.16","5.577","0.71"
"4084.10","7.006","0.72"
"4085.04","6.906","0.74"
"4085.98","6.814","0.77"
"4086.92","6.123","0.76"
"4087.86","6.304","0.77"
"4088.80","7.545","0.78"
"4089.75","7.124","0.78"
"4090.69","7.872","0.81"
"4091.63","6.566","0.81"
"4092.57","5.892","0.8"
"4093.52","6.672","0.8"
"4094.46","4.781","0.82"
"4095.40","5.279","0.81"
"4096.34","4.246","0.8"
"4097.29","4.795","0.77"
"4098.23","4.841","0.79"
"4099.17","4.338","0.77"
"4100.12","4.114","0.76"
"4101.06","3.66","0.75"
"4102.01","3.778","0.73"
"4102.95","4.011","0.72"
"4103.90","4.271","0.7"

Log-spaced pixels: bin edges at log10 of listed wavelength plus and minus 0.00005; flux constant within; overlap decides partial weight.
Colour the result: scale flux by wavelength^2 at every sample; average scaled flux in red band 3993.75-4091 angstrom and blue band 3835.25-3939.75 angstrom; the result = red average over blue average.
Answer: 1.4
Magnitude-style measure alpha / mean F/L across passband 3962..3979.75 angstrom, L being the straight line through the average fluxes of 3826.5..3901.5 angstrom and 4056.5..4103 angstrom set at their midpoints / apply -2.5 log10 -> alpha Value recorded 0.42 mag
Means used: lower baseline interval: 5.05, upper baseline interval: 6.03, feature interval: 3.76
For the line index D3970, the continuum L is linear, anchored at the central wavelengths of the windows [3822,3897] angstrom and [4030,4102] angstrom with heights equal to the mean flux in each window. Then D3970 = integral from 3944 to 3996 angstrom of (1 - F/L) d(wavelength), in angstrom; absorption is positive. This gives 5.3 angstrom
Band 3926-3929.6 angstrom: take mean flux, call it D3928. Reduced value 5.19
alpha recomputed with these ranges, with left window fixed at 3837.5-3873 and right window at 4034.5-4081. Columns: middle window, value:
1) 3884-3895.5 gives 0.357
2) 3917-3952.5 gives 0.153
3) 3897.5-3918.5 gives 0.044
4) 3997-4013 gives -0.049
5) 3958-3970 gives 0.455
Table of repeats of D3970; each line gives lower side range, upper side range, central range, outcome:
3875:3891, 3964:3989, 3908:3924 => -3.25 angstrom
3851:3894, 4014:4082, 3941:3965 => 1.50 angstrom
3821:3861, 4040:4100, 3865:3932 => 0.04 angstrom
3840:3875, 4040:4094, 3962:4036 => 5.53 angstrom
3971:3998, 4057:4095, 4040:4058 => -0.92 angstrom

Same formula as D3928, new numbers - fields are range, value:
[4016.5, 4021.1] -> 6.99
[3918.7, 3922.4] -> 5.36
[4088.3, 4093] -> 7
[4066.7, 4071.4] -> 6.5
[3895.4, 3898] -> 5.69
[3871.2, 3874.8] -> 5.87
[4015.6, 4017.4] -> 6.84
